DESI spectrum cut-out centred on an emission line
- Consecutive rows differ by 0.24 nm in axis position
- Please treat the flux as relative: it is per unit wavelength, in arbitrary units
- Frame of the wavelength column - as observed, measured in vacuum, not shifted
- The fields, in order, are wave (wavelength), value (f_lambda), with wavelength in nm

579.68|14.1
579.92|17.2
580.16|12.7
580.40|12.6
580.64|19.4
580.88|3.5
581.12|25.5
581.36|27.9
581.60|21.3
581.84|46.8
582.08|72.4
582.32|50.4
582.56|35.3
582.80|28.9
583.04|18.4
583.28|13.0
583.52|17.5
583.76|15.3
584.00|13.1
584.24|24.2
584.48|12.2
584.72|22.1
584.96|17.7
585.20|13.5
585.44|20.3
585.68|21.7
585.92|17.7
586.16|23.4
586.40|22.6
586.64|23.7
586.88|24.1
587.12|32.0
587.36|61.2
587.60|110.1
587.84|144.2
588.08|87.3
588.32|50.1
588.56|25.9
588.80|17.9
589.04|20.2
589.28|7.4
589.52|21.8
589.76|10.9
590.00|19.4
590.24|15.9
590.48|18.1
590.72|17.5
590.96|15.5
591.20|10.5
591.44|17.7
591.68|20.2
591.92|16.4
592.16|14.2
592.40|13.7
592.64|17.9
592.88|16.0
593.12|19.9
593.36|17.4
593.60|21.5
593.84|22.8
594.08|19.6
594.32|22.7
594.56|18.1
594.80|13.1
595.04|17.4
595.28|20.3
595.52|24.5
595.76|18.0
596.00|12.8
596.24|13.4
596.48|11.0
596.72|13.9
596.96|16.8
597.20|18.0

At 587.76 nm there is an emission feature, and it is [O III]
